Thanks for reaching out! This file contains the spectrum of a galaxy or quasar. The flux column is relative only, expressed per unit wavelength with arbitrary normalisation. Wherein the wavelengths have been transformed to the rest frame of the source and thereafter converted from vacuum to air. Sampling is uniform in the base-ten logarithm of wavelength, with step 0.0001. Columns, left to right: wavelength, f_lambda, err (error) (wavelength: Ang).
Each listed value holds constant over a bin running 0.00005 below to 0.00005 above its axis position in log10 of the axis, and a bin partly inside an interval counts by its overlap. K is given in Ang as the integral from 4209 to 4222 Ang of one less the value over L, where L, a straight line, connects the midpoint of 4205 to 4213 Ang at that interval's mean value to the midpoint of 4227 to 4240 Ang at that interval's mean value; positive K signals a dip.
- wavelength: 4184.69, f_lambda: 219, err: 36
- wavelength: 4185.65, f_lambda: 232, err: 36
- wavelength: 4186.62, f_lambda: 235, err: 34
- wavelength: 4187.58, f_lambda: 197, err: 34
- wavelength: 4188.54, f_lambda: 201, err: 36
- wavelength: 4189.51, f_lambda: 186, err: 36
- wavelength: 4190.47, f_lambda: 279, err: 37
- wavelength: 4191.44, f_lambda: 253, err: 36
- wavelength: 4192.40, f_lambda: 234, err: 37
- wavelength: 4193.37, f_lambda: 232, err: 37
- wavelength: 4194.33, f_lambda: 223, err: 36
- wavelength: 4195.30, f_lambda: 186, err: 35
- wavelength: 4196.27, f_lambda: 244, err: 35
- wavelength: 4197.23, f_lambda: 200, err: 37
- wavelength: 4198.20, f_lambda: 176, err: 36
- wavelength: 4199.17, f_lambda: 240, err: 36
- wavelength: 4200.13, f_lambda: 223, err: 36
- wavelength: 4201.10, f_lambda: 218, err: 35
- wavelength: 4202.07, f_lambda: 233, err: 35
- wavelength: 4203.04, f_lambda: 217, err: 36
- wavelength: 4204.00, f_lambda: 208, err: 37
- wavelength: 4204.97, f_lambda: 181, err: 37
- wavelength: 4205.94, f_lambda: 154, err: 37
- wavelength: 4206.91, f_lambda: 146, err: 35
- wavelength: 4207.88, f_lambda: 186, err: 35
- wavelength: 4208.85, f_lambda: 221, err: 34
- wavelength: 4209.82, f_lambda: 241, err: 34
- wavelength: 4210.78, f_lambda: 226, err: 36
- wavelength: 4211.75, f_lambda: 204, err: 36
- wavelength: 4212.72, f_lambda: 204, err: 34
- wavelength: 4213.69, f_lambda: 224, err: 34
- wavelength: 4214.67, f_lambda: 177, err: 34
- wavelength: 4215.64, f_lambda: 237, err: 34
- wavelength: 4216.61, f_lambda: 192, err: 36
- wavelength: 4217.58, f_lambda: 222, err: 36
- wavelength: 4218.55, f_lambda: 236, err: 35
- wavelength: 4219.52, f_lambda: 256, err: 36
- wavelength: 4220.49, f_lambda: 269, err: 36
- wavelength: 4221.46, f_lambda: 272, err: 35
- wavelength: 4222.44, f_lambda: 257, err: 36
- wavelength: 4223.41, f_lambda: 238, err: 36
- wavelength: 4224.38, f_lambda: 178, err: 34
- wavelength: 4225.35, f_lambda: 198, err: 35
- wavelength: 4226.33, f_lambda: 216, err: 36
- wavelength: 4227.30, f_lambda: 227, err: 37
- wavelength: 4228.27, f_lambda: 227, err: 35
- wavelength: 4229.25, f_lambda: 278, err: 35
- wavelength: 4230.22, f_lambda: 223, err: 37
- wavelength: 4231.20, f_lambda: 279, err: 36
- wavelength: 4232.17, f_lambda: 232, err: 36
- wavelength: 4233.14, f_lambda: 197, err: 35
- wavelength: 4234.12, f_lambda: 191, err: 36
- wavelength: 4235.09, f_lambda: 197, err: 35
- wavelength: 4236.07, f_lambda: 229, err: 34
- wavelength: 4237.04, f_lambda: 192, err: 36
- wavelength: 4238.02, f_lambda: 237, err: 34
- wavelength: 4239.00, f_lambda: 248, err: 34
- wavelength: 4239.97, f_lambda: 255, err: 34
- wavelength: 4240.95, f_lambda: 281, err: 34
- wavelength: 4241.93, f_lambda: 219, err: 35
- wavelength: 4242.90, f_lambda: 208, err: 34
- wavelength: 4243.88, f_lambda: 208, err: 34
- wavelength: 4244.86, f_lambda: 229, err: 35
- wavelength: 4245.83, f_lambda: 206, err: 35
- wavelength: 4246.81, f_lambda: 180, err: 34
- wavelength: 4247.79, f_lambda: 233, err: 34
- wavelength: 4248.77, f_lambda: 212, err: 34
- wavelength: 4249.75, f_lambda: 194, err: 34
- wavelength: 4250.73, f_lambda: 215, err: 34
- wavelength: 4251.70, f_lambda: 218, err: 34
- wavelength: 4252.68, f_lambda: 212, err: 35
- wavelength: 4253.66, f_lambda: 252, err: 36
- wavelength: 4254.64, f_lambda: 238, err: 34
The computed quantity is -1.41 Ang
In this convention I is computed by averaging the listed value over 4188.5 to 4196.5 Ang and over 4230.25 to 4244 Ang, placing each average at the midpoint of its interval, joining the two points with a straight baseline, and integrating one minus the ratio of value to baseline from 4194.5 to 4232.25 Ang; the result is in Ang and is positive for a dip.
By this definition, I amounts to 1.3 Ang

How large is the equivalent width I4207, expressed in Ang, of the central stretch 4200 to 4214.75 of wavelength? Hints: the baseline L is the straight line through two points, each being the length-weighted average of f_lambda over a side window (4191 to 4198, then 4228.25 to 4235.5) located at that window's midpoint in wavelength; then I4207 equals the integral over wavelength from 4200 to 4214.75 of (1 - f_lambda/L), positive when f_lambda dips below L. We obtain 1.33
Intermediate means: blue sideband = 222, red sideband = 228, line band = 204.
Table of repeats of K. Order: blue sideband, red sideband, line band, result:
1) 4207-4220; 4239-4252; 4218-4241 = -1.56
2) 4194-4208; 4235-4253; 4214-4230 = -1.42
